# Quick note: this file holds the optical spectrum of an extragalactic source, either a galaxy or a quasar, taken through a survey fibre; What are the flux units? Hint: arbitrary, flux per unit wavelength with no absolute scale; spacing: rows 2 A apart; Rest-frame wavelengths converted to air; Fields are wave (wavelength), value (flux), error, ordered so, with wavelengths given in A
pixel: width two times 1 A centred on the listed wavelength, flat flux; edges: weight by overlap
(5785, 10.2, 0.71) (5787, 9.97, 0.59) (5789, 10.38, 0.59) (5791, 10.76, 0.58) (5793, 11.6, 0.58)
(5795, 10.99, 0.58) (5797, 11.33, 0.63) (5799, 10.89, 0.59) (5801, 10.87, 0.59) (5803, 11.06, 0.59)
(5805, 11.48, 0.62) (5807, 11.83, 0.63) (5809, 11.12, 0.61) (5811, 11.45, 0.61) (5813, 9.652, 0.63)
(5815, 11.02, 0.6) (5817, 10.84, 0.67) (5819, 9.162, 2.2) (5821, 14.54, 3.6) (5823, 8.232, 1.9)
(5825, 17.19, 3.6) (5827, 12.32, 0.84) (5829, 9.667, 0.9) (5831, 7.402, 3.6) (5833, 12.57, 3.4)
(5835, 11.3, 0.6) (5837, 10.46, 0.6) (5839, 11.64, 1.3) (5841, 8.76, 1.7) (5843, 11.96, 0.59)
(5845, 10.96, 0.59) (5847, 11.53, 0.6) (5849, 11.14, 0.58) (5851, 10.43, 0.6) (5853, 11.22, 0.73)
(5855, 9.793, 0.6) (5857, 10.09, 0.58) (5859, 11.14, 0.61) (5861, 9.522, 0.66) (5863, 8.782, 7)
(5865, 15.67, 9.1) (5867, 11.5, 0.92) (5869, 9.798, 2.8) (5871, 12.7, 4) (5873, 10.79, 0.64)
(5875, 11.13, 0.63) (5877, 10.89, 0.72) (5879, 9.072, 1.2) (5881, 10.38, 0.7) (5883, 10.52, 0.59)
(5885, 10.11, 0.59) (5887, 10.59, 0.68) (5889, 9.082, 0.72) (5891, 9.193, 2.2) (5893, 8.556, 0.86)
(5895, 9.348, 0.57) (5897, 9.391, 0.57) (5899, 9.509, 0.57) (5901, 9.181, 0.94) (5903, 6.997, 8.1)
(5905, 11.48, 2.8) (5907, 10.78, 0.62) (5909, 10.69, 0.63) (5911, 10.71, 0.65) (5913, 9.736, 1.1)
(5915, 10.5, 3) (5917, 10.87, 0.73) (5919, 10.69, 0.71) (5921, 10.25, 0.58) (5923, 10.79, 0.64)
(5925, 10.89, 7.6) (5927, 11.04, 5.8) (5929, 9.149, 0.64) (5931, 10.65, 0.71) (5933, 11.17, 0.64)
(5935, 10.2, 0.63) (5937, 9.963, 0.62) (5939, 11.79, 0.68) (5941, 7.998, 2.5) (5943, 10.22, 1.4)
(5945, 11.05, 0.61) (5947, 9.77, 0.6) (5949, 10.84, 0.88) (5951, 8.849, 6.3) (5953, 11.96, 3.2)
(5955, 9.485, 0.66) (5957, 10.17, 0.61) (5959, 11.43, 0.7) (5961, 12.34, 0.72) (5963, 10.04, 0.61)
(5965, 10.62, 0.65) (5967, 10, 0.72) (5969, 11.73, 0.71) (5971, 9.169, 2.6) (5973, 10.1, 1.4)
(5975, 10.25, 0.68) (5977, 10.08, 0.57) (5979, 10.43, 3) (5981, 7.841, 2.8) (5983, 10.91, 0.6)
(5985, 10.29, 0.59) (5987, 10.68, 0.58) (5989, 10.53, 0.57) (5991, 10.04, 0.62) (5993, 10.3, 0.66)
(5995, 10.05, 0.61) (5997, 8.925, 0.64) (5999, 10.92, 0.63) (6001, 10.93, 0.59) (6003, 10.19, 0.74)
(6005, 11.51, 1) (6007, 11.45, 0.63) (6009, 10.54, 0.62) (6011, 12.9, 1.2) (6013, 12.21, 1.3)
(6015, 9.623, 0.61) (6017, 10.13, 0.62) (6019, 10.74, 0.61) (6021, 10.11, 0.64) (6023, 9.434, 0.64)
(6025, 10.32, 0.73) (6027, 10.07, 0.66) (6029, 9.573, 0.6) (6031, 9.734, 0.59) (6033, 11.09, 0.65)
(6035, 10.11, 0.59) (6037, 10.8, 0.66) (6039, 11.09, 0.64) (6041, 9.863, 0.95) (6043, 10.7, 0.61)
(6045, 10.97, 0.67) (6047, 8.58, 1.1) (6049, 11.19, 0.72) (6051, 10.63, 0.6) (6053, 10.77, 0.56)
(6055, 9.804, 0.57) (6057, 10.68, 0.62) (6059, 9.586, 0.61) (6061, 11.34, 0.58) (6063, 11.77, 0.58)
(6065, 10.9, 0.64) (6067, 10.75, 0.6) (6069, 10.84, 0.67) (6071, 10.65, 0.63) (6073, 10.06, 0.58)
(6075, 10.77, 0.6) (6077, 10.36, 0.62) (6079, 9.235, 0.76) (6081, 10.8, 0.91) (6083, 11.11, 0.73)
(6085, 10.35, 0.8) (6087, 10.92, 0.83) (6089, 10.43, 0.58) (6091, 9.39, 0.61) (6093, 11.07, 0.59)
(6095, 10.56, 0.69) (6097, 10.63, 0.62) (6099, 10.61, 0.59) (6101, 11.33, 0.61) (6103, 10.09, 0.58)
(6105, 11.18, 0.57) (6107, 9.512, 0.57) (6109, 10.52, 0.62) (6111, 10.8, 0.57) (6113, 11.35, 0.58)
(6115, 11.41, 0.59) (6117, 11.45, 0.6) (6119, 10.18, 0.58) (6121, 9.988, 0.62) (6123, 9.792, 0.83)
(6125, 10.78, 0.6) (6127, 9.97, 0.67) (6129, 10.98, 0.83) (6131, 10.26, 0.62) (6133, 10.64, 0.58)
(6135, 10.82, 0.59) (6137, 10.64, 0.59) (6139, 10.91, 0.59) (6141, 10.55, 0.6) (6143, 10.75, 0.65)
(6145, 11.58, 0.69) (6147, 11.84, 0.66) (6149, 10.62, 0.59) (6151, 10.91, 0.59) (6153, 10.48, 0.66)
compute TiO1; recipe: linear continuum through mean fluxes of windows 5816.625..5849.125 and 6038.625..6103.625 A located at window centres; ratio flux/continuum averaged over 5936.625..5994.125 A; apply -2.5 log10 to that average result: 0.05 mag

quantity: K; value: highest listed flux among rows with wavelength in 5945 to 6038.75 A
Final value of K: 12.9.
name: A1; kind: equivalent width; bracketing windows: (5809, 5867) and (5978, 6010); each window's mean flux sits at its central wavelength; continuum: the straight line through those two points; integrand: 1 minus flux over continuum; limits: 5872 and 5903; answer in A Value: 3.0 A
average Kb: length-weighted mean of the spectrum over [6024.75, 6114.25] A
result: 10.5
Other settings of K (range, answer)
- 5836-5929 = 15.67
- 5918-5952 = 11.79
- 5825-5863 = 17.19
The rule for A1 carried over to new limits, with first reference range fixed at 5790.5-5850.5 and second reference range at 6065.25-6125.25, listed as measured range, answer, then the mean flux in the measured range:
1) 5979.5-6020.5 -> 0.9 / 10.5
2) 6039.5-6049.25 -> 0.4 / 10.2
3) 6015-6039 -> 1.1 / 10.2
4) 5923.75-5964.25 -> 1.6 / 10.5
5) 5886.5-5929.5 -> 3.8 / 9.98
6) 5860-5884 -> 0.3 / 10.9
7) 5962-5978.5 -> 0.9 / 10.3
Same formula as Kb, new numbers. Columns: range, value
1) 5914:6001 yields 10.4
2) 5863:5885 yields 11.1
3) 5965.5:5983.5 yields 10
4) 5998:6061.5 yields 10.5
